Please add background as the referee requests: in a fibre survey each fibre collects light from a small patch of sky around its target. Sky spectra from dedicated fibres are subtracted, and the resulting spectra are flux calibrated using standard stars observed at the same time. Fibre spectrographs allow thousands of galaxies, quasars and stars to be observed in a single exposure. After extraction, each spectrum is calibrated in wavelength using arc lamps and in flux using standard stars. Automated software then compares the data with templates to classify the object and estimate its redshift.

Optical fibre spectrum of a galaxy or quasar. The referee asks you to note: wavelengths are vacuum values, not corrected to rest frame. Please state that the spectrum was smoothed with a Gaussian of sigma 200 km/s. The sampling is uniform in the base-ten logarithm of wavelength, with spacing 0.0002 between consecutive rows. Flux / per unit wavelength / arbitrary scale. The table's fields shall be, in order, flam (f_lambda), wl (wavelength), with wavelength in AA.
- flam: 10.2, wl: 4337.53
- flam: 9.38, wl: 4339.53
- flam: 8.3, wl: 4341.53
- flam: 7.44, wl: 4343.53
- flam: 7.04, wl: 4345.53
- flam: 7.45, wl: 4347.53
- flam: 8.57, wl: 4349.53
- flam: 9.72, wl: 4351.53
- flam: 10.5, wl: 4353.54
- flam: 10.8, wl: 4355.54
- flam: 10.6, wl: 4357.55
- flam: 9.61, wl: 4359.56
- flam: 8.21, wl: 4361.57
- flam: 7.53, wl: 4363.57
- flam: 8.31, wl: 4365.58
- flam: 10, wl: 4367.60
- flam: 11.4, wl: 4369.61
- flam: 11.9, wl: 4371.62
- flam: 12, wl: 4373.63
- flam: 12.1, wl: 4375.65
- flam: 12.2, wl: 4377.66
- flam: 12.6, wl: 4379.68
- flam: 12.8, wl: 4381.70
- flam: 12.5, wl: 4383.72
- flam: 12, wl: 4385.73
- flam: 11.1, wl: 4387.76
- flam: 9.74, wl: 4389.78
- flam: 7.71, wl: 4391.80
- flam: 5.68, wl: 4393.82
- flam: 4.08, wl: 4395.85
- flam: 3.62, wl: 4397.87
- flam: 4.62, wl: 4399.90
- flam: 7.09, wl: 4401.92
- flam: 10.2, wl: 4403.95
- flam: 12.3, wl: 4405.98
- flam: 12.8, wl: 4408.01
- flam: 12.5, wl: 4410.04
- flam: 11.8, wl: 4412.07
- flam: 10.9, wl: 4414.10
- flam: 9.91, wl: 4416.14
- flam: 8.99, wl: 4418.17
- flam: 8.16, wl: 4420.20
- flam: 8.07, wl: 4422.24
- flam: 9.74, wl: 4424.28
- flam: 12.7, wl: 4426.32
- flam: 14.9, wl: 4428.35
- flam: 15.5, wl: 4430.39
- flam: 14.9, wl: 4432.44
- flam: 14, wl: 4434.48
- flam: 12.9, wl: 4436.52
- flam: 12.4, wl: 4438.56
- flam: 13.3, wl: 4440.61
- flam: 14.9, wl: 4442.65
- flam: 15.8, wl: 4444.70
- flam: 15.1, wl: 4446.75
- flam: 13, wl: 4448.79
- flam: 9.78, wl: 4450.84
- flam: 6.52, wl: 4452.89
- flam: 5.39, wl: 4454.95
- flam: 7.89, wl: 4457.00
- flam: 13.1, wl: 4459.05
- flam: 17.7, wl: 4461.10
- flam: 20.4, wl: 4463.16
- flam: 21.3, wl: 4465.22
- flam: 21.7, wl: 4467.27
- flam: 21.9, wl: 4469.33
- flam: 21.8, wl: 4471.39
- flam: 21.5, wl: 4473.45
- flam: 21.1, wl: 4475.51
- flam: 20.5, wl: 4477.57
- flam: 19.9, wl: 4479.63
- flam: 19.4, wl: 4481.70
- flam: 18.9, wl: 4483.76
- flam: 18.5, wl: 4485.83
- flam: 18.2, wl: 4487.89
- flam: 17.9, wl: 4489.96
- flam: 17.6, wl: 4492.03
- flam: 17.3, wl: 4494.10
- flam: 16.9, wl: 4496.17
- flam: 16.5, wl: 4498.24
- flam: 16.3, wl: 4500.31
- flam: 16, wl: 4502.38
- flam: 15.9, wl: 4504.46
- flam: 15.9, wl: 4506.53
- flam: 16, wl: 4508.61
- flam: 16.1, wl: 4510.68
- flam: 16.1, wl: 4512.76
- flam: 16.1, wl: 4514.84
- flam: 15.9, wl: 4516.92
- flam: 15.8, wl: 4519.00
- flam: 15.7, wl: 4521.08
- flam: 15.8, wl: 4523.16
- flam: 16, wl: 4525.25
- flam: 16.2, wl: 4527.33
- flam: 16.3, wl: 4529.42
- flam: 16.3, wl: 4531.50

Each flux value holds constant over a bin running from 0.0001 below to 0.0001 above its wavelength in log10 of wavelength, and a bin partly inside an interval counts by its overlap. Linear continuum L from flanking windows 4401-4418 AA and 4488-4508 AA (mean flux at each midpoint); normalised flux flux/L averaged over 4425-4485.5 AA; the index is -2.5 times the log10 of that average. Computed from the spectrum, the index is -0.13 mag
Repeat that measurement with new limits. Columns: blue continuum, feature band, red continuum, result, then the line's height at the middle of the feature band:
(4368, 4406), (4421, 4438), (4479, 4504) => 0.02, 13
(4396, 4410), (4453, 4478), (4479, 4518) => -0.21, 14.1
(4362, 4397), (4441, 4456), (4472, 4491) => 0.38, 16.5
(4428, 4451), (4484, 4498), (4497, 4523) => -0.15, 15.5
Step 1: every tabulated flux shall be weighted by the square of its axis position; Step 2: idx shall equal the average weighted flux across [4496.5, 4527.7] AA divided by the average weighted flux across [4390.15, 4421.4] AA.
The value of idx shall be 1.9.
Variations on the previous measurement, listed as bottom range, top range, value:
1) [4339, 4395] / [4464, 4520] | 1.94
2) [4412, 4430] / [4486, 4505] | 1.65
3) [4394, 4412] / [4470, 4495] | 2.38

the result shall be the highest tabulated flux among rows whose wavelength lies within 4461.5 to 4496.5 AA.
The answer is 21.9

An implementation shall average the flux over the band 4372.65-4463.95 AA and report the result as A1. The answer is 11.2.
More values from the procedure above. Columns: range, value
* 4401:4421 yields 10.5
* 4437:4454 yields 12.6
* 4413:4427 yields 9.72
